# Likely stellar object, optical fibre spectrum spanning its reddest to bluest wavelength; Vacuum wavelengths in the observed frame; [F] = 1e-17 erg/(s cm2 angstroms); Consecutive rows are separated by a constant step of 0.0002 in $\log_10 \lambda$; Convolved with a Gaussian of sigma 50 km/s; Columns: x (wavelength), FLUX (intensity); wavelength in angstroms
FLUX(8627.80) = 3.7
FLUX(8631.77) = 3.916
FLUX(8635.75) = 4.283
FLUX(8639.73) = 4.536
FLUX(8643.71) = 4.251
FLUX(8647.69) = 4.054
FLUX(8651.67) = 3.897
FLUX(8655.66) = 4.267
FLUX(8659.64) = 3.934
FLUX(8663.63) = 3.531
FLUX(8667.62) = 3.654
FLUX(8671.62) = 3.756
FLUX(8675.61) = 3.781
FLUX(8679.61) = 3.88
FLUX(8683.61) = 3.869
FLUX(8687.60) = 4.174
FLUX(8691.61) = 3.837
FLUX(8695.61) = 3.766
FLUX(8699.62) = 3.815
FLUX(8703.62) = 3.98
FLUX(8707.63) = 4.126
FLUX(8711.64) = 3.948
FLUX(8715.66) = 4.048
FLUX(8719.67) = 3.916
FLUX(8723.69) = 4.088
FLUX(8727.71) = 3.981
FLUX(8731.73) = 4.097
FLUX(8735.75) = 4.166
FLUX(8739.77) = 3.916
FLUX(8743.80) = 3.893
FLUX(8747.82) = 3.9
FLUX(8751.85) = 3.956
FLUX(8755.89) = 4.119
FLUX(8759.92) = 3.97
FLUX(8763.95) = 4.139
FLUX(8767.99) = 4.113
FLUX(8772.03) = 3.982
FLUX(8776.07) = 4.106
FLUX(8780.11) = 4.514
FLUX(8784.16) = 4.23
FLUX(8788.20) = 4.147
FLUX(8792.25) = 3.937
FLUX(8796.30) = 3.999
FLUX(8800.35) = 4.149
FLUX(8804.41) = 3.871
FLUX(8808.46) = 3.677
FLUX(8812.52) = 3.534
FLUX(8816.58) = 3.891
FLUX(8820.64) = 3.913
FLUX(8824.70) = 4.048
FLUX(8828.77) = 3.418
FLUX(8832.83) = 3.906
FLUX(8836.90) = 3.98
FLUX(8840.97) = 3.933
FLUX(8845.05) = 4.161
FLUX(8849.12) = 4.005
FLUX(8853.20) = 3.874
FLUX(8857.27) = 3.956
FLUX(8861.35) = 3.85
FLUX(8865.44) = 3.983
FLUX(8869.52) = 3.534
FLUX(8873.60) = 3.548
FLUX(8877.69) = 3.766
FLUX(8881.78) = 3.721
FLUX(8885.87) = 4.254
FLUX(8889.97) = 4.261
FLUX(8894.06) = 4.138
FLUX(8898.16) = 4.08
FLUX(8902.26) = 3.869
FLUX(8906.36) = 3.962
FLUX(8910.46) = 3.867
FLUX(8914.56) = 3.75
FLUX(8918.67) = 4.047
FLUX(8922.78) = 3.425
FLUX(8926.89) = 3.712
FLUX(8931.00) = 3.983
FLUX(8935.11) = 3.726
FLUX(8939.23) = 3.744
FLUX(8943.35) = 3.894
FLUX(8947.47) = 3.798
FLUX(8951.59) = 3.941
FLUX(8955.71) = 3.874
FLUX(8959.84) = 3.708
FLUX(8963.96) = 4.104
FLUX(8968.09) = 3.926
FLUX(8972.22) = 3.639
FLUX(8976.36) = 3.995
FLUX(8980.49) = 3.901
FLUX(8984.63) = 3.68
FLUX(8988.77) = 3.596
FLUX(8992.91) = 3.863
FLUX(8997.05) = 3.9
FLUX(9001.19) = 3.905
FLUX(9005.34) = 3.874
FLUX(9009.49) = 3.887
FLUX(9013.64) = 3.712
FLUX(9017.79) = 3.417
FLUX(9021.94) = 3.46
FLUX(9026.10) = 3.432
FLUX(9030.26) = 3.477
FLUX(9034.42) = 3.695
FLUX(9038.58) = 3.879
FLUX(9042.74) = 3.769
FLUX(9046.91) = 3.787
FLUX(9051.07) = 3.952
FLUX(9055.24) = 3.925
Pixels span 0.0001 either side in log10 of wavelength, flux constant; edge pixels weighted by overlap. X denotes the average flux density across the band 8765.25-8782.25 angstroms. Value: 4.18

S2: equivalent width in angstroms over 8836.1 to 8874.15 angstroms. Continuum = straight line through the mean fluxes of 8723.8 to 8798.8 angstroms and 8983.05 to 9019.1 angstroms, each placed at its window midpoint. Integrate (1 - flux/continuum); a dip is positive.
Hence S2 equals 0.6 angstroms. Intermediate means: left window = 4.07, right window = 3.77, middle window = 3.89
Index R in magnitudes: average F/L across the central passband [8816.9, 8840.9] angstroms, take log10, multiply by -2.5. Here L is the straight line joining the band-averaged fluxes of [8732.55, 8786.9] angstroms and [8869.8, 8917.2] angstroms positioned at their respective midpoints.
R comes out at 0.04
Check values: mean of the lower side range 4.08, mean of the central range 3.86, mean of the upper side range 3.92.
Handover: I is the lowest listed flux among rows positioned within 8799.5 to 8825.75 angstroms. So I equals 3.534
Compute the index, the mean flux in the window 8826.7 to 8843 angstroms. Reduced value 3.81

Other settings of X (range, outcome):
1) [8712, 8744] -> 4.02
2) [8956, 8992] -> 3.82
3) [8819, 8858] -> 3.92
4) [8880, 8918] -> 3.99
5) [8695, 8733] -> 3.98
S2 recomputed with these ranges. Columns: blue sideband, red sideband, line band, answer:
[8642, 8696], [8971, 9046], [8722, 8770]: -2.01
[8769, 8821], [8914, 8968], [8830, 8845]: 0.04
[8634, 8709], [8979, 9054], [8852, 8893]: -0.55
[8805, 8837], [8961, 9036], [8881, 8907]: -1.99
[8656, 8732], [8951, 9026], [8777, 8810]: -1.75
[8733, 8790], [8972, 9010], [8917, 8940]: 0.76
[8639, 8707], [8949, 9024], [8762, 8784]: -1.62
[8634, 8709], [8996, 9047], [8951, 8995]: -1.16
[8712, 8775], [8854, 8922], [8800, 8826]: 0.76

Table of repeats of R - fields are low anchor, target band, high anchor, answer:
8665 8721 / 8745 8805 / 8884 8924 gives -0.042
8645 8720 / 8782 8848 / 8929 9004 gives -0.013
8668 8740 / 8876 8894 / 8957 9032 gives -0.054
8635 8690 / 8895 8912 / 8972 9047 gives -0.042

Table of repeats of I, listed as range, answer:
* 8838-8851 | 3.933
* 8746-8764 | 3.9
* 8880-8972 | 3.425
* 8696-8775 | 3.815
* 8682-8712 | 3.766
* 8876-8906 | 3.721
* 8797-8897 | 3.418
